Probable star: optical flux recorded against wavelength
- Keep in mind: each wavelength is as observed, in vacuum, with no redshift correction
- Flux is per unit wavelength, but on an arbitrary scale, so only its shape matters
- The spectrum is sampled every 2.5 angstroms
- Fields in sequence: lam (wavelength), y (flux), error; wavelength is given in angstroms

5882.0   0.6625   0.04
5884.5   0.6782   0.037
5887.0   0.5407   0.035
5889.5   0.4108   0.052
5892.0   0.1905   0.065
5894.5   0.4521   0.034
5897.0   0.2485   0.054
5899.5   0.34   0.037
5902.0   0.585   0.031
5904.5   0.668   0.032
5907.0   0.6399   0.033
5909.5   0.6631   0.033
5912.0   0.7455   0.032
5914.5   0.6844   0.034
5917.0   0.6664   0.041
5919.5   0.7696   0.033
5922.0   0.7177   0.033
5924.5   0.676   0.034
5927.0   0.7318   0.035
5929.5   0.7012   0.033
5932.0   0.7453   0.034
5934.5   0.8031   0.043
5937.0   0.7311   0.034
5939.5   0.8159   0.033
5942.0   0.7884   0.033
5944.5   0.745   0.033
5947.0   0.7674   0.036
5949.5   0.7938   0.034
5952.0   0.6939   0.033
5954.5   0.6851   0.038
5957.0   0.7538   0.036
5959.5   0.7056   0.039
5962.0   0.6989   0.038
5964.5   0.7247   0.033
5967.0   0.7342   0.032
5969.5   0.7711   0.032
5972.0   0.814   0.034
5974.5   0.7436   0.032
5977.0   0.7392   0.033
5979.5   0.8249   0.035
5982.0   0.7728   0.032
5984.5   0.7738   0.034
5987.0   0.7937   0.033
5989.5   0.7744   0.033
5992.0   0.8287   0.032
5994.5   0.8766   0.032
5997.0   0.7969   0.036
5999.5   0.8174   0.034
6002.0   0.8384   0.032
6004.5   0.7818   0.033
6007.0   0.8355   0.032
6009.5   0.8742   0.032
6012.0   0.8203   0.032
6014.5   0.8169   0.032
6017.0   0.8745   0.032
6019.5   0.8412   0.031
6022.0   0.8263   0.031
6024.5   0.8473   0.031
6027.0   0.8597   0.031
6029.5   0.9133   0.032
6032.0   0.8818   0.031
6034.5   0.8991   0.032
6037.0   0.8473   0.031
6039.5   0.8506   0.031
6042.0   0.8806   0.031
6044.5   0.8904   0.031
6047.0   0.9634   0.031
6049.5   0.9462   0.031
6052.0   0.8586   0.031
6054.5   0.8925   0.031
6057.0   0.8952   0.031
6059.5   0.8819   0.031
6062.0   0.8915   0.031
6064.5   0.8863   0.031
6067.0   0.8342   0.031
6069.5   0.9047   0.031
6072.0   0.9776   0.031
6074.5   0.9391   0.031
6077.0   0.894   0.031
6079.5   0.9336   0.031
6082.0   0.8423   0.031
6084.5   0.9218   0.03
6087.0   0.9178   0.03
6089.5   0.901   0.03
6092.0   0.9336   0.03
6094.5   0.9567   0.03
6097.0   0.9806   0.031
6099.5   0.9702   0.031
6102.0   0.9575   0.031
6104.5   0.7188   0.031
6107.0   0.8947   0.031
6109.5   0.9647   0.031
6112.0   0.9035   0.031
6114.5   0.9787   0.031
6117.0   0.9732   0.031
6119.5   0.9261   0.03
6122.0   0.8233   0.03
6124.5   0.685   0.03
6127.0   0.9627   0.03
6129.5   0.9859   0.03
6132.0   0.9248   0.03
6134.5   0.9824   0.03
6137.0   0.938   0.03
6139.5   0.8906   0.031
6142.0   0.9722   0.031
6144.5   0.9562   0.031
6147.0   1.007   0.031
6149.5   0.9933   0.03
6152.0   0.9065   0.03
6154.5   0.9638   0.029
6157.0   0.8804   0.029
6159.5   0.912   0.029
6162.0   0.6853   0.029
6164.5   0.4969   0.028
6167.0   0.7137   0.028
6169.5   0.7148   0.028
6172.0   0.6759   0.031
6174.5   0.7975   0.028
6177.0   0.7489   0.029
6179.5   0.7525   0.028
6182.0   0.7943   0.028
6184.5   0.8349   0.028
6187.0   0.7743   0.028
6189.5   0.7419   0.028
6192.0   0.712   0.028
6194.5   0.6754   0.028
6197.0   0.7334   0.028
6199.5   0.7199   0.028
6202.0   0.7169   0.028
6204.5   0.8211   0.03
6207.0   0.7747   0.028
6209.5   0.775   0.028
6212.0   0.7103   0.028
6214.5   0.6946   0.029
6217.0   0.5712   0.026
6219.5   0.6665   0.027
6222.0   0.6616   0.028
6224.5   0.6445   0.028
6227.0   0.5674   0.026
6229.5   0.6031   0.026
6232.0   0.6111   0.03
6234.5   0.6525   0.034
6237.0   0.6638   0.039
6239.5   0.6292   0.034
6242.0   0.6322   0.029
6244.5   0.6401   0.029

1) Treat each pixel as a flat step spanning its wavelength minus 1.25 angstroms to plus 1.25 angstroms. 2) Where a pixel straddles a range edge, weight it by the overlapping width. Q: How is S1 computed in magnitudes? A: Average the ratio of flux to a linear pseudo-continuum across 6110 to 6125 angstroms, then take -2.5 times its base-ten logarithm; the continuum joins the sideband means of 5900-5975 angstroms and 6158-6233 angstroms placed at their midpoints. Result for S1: -0.25 mag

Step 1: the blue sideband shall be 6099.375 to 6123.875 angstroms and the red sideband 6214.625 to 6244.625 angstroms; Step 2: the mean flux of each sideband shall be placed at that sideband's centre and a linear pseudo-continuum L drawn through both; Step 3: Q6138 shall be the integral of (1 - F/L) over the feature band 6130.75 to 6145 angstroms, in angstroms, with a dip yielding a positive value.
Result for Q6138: -1.7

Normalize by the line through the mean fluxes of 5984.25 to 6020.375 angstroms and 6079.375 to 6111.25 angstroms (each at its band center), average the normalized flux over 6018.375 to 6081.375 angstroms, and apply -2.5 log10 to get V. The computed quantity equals -0.02 mag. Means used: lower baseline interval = 0.824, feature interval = 0.889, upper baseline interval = 0.914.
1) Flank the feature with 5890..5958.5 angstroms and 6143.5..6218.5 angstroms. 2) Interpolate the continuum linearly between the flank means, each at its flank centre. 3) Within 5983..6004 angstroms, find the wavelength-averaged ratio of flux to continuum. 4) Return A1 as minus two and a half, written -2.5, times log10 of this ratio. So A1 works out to -0.178 mag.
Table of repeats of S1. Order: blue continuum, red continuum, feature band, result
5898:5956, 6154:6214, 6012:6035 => -0.19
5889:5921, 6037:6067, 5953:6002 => -0.08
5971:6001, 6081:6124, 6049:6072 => -0.03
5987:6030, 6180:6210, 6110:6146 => -0.18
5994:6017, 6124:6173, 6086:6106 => -0.08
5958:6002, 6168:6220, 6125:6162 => -0.25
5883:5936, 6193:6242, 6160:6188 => -0.10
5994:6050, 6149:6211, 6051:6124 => -0.11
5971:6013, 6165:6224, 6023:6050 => -0.13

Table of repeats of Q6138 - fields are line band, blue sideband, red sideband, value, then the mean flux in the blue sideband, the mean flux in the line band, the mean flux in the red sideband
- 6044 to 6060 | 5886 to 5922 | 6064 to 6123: -1.37 angstroms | 0.549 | 0.906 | 0.915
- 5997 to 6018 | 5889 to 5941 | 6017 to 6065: -0.45 angstroms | 0.622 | 0.83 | 0.881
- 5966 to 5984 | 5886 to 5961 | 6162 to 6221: -2.96 angstroms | 0.649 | 0.772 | 0.721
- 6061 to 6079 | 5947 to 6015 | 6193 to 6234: -3.92 angstroms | 0.78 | 0.905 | 0.684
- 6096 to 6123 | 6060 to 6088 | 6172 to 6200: -1.99 angstroms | 0.903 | 0.918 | 0.751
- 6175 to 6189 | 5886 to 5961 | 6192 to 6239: -2.11 angstroms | 0.649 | 0.78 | 0.681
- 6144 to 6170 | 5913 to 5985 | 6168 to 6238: -4.55 angstroms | 0.744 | 0.839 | 0.708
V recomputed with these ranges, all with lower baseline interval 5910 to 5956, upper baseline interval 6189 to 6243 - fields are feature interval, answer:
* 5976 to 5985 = -0.076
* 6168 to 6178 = -0.068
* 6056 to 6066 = -0.241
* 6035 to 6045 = -0.211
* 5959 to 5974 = -0.021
